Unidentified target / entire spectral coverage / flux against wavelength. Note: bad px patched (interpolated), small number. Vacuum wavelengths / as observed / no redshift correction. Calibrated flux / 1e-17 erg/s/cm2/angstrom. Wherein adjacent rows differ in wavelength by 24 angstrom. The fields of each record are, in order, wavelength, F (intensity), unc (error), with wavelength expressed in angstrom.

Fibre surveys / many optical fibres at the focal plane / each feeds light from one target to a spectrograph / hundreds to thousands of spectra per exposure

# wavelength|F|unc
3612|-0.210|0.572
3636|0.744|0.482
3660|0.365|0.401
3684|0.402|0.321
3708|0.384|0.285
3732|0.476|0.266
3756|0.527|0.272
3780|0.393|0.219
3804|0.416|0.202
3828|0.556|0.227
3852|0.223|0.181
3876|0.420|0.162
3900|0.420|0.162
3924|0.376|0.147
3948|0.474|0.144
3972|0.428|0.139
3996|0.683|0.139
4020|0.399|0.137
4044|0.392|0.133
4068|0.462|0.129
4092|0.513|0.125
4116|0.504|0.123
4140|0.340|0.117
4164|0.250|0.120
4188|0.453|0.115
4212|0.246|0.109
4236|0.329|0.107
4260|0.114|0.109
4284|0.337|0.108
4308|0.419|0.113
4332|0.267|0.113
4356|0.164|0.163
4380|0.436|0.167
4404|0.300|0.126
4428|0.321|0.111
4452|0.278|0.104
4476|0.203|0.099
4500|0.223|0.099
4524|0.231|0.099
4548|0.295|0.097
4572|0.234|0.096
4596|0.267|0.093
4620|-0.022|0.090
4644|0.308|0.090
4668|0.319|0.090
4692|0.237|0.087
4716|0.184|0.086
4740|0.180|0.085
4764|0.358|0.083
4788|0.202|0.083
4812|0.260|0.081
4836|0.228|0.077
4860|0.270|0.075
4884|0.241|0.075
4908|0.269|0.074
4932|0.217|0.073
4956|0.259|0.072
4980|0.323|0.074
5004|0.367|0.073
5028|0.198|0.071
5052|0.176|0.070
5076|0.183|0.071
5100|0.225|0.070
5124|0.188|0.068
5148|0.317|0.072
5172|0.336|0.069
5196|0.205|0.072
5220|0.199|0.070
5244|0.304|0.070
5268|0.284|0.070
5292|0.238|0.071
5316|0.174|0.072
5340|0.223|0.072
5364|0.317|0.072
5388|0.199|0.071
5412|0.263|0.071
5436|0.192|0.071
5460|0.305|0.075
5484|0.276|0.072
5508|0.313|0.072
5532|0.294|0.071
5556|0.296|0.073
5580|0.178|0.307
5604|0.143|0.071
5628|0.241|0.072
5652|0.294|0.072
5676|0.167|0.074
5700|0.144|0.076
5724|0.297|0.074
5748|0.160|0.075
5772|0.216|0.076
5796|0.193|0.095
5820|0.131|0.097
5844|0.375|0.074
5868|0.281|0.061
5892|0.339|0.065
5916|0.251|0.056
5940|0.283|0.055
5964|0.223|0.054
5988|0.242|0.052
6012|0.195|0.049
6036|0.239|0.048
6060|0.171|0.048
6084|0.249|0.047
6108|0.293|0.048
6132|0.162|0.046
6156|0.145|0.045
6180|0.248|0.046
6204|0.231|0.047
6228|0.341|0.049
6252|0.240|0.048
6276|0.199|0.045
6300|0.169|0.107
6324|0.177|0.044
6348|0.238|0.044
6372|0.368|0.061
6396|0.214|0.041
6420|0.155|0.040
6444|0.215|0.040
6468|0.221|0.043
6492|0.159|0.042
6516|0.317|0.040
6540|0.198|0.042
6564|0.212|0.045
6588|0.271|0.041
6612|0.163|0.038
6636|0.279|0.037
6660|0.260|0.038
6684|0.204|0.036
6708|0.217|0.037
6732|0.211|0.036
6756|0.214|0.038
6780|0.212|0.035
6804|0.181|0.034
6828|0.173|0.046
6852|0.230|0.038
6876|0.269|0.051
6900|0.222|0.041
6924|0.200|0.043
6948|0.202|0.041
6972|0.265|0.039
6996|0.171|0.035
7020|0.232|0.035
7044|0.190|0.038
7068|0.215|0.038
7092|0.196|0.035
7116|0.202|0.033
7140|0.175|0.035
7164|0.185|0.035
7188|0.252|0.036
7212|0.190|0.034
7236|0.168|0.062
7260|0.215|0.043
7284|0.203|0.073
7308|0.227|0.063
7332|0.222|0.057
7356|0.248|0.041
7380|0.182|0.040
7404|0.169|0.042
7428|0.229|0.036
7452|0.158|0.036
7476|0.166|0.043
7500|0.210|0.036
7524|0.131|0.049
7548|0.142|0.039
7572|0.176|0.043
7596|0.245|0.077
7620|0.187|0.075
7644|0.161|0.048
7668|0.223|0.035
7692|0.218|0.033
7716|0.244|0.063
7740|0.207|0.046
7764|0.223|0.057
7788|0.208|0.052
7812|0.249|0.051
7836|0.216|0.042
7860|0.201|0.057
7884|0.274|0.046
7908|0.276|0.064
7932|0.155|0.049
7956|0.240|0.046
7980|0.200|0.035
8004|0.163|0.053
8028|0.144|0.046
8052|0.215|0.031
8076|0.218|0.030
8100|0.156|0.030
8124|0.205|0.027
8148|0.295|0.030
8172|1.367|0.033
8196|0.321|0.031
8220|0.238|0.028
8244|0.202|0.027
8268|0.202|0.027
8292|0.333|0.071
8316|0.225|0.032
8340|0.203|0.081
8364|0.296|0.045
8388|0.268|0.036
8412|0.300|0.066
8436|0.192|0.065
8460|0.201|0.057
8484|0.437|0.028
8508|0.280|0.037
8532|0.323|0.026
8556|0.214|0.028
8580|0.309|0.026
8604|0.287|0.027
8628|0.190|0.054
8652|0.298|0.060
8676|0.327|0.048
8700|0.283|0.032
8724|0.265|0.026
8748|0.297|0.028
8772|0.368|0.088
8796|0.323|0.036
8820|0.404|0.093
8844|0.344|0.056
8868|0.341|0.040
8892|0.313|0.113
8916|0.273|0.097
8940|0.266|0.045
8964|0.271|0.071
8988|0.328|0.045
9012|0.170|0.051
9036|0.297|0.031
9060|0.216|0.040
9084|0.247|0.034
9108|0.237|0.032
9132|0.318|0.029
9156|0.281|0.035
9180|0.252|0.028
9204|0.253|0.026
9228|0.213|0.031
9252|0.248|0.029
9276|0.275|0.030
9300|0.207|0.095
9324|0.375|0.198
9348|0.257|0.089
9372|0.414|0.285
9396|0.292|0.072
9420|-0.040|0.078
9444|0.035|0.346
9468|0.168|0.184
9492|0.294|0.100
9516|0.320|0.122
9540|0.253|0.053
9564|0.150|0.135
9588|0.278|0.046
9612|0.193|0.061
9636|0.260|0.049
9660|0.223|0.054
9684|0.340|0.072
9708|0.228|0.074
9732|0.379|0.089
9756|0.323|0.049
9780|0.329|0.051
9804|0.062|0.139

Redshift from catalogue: 1.193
